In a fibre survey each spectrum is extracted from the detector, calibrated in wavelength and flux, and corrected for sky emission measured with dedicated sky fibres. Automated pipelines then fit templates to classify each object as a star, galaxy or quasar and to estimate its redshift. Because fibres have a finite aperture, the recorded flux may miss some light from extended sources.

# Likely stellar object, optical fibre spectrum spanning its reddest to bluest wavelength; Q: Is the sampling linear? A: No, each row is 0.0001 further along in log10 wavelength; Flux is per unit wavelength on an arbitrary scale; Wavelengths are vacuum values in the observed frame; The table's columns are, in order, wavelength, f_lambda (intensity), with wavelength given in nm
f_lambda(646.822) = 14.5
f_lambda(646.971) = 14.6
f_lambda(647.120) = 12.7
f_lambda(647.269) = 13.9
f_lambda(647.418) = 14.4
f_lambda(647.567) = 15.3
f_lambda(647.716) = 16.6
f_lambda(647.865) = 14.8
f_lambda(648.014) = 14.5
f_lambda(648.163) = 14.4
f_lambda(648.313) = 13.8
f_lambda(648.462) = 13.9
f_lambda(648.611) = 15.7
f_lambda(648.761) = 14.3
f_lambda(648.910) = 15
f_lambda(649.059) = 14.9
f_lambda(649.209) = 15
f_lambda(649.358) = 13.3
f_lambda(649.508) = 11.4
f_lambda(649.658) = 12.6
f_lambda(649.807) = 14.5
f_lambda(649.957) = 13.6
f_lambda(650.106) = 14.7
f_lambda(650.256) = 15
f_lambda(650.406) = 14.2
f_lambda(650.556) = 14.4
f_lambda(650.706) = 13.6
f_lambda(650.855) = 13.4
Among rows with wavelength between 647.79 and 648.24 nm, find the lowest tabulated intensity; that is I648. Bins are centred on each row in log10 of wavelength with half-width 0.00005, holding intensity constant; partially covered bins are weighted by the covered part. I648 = 14.4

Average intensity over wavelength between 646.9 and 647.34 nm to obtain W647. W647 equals 13.7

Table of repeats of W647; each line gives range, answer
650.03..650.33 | 14.9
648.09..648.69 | 14.4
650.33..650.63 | 14.3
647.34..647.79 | 15.4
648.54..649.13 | 15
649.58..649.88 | 13.5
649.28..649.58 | 12.4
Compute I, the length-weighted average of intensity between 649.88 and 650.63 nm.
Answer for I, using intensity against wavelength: 14.4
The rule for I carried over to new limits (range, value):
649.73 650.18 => 14.3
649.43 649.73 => 12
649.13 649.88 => 13.4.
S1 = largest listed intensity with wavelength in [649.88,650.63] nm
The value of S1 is 15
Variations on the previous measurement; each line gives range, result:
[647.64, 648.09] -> 16.6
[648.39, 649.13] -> 15.7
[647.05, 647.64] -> 15.3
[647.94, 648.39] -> 14.5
